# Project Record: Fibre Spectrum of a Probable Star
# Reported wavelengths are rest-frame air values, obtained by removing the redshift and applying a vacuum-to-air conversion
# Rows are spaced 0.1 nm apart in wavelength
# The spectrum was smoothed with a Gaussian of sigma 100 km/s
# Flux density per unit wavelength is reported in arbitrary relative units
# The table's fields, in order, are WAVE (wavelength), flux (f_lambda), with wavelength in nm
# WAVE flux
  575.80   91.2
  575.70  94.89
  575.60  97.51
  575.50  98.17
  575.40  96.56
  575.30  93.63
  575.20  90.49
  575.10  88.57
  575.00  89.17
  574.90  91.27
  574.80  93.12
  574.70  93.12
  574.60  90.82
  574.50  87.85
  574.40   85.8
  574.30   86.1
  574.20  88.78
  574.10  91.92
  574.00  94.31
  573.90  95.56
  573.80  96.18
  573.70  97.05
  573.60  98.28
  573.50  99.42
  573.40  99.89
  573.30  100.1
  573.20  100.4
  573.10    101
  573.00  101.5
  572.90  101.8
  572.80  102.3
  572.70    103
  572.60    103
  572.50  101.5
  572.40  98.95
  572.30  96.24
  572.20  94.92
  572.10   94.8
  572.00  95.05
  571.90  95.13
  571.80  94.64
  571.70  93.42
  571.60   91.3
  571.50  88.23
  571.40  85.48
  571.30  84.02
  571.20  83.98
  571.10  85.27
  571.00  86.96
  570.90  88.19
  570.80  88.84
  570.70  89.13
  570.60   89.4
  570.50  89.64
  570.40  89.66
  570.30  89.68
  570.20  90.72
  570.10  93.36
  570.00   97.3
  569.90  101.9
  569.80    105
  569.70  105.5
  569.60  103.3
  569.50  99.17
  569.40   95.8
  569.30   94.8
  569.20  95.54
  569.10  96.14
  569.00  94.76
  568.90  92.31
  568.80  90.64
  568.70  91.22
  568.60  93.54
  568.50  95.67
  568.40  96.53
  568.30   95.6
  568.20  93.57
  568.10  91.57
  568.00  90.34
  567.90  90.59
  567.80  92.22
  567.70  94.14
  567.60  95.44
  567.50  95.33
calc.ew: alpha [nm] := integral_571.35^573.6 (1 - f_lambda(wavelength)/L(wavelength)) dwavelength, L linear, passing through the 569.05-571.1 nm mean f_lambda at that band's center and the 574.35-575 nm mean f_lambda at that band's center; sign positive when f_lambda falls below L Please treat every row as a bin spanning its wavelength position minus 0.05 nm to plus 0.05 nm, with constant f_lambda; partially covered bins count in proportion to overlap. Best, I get -0.13 nm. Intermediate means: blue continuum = 94.3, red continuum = 90.2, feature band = 97.4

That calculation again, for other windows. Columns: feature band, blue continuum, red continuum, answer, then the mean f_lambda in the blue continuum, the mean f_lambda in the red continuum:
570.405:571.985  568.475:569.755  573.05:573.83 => 0.14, 96.1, 99.1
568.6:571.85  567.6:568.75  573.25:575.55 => 0.02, 93.3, 93.3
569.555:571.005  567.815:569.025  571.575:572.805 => 0.01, 93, 97.2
